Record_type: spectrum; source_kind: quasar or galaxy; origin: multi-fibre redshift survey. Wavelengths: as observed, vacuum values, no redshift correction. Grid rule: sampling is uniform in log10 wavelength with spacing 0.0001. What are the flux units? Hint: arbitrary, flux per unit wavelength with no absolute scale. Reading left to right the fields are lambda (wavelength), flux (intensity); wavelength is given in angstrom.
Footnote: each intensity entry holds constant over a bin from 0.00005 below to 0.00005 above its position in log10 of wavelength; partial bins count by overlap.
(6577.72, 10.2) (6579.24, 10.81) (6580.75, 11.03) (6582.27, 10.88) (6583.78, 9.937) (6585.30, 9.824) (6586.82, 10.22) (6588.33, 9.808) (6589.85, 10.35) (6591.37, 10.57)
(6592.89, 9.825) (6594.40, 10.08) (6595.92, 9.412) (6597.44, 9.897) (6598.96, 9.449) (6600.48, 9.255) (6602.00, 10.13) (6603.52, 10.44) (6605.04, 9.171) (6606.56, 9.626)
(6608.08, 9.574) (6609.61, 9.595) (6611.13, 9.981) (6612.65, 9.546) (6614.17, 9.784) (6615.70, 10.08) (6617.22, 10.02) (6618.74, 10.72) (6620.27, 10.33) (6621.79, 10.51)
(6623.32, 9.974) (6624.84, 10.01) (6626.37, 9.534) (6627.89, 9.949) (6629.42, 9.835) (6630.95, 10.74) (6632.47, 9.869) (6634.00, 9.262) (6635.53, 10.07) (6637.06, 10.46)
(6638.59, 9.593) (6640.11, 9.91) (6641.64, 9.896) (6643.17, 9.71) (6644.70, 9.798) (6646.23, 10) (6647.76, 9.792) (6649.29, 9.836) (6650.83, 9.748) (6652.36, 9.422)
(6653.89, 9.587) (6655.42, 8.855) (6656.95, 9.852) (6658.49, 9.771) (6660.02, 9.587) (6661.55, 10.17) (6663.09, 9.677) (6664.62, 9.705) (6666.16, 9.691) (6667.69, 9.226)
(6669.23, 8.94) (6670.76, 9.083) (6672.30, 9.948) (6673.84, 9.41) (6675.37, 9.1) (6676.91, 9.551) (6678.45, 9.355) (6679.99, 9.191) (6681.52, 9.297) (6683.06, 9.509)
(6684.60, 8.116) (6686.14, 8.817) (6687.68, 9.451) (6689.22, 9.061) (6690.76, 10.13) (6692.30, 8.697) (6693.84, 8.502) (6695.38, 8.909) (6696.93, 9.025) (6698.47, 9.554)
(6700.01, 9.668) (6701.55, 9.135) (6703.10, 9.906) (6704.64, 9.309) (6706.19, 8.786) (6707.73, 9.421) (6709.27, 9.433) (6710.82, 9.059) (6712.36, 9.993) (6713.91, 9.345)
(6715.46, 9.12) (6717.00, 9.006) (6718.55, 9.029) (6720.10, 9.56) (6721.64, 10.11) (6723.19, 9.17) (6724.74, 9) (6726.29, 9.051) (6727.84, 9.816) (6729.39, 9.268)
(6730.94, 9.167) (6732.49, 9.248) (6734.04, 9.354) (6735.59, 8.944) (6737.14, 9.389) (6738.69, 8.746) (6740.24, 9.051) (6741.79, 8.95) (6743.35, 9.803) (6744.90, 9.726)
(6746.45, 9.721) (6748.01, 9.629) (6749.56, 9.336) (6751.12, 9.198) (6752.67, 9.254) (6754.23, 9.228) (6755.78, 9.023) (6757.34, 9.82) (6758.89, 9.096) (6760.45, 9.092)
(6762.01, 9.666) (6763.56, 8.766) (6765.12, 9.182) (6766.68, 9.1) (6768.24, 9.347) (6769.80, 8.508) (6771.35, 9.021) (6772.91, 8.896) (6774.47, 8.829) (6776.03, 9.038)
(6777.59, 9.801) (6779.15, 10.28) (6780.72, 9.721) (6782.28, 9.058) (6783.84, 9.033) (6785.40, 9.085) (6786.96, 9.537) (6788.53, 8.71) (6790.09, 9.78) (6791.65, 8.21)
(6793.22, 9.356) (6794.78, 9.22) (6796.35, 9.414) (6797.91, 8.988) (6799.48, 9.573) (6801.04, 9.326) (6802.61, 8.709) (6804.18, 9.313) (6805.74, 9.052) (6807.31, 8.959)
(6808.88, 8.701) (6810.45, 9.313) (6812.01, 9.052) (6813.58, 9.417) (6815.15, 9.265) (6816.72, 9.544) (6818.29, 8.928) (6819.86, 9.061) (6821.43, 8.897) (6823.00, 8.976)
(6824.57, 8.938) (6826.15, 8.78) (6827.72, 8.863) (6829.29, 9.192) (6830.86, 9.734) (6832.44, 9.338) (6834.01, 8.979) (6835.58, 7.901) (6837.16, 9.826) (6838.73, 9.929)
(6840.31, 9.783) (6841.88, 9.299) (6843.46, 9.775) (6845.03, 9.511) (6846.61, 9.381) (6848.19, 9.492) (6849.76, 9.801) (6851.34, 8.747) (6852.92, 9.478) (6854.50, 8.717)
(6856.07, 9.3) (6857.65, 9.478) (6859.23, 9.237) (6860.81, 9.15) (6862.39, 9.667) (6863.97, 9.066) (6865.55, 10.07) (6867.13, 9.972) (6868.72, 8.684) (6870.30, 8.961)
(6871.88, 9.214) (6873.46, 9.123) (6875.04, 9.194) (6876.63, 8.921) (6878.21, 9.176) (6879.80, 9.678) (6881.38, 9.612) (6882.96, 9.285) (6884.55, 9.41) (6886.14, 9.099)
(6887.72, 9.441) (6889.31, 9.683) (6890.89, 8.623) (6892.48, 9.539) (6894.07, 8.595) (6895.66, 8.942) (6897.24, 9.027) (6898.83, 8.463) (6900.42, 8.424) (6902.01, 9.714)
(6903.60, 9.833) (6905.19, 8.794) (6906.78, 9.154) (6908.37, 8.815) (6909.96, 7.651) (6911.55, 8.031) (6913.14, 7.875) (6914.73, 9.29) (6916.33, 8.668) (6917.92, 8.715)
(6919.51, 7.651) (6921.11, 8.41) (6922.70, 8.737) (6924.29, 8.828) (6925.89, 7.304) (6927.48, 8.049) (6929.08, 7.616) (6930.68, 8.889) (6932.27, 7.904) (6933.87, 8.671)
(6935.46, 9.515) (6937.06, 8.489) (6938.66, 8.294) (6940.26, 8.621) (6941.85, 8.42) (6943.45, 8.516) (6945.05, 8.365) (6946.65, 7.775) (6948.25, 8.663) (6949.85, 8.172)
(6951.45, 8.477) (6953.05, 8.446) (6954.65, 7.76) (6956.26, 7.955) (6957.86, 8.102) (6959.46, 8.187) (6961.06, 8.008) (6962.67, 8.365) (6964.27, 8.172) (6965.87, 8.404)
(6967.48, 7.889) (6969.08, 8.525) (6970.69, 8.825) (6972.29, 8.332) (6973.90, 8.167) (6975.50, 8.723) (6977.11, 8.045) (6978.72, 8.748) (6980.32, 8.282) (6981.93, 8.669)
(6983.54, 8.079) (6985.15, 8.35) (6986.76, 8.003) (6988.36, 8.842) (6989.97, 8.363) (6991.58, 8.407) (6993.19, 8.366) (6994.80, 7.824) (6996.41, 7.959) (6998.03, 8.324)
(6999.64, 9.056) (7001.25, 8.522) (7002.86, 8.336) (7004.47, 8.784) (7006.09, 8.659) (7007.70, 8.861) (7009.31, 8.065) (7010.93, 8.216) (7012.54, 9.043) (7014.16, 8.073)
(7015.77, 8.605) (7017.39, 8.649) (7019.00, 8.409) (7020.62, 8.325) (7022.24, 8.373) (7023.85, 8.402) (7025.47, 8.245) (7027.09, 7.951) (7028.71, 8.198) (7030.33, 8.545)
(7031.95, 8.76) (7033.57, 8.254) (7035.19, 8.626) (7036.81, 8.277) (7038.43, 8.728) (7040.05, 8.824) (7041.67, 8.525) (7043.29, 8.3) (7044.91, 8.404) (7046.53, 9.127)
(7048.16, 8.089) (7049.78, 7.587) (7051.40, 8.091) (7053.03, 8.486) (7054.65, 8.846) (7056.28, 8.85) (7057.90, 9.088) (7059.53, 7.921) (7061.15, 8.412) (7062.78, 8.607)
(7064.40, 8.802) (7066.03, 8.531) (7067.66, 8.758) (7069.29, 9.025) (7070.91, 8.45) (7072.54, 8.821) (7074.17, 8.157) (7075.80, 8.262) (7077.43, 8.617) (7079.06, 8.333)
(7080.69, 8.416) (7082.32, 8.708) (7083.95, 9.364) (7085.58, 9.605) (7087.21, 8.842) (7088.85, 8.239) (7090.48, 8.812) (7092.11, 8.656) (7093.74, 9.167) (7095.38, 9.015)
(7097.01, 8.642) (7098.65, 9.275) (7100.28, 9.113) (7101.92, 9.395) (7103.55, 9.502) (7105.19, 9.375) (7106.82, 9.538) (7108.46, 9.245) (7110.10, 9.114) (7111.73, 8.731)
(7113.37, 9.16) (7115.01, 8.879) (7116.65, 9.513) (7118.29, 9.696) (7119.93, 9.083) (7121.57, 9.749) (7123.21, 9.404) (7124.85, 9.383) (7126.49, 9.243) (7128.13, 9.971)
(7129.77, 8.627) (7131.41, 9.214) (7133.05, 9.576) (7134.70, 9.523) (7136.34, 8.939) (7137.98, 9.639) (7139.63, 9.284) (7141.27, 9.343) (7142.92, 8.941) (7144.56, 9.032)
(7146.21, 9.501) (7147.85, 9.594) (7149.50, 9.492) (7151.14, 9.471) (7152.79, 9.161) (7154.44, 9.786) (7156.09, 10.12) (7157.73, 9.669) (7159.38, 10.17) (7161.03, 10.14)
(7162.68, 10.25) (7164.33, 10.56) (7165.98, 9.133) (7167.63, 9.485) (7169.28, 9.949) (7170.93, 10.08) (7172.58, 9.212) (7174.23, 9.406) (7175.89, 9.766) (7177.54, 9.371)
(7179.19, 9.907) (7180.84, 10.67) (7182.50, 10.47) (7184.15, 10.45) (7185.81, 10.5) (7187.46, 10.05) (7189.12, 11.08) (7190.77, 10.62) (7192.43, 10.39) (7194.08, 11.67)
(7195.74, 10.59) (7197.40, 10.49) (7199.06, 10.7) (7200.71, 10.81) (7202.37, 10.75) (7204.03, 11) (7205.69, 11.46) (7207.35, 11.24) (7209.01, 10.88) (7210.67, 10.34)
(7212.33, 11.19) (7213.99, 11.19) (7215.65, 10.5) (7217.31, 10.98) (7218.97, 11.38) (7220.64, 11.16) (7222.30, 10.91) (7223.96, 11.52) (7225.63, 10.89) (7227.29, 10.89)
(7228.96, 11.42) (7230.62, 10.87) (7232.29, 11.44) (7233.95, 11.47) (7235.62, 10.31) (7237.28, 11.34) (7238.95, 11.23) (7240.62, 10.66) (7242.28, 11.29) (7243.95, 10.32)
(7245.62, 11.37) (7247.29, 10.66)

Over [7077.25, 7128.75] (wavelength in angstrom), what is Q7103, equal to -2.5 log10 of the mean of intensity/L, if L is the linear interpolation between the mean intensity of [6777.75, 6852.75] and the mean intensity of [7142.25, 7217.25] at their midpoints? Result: 0.10 mag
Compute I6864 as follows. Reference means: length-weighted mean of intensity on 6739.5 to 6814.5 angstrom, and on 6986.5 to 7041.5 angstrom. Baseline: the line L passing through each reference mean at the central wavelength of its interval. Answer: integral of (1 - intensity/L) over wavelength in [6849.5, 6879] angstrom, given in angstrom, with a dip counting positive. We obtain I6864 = -1.0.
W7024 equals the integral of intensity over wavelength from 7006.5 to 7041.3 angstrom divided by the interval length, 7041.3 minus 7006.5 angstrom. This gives 8.45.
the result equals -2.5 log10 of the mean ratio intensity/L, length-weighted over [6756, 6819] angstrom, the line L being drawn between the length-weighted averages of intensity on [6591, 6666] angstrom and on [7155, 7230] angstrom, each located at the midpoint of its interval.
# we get 0.10 mag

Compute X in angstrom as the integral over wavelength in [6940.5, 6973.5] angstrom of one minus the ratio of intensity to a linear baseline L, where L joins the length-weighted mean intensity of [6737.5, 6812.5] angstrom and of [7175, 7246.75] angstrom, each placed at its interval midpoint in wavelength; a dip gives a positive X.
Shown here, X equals 5.39 angstrom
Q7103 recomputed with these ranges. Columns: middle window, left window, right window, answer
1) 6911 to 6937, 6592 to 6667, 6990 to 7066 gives 0.05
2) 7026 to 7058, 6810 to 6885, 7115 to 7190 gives 0.13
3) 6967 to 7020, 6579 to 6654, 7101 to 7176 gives 0.14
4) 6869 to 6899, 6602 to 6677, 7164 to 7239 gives 0.11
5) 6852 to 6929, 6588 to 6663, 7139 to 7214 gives 0.12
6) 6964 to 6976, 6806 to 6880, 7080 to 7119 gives 0.10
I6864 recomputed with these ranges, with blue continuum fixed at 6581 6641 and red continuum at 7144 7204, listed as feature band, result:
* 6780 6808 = 2.34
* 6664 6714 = 3.51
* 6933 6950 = 2.58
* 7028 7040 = 1.85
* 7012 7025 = 2.05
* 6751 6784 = 2.54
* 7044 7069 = 3.84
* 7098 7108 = 0.70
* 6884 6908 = 2.20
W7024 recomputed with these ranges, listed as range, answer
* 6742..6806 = 9.25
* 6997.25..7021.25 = 8.53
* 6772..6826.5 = 9.17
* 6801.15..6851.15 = 9.21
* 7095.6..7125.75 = 9.26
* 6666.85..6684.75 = 9.27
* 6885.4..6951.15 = 8.61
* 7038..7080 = 8.52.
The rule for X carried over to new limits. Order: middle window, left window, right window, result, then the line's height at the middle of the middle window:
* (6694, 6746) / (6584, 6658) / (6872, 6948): 1.0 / 9.49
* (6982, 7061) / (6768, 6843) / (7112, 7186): 8.4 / 9.44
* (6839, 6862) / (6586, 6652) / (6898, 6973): -1.5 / 8.82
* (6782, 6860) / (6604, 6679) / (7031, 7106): 0.9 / 9.31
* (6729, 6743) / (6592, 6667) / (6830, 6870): 0.7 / 9.61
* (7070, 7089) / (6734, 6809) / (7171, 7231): 3.0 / 10.3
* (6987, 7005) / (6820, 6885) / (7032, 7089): 0.8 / 8.79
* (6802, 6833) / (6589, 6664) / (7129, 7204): 2.4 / 9.88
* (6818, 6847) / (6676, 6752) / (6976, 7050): -0.9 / 8.94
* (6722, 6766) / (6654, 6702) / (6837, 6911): 0.1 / 9.3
